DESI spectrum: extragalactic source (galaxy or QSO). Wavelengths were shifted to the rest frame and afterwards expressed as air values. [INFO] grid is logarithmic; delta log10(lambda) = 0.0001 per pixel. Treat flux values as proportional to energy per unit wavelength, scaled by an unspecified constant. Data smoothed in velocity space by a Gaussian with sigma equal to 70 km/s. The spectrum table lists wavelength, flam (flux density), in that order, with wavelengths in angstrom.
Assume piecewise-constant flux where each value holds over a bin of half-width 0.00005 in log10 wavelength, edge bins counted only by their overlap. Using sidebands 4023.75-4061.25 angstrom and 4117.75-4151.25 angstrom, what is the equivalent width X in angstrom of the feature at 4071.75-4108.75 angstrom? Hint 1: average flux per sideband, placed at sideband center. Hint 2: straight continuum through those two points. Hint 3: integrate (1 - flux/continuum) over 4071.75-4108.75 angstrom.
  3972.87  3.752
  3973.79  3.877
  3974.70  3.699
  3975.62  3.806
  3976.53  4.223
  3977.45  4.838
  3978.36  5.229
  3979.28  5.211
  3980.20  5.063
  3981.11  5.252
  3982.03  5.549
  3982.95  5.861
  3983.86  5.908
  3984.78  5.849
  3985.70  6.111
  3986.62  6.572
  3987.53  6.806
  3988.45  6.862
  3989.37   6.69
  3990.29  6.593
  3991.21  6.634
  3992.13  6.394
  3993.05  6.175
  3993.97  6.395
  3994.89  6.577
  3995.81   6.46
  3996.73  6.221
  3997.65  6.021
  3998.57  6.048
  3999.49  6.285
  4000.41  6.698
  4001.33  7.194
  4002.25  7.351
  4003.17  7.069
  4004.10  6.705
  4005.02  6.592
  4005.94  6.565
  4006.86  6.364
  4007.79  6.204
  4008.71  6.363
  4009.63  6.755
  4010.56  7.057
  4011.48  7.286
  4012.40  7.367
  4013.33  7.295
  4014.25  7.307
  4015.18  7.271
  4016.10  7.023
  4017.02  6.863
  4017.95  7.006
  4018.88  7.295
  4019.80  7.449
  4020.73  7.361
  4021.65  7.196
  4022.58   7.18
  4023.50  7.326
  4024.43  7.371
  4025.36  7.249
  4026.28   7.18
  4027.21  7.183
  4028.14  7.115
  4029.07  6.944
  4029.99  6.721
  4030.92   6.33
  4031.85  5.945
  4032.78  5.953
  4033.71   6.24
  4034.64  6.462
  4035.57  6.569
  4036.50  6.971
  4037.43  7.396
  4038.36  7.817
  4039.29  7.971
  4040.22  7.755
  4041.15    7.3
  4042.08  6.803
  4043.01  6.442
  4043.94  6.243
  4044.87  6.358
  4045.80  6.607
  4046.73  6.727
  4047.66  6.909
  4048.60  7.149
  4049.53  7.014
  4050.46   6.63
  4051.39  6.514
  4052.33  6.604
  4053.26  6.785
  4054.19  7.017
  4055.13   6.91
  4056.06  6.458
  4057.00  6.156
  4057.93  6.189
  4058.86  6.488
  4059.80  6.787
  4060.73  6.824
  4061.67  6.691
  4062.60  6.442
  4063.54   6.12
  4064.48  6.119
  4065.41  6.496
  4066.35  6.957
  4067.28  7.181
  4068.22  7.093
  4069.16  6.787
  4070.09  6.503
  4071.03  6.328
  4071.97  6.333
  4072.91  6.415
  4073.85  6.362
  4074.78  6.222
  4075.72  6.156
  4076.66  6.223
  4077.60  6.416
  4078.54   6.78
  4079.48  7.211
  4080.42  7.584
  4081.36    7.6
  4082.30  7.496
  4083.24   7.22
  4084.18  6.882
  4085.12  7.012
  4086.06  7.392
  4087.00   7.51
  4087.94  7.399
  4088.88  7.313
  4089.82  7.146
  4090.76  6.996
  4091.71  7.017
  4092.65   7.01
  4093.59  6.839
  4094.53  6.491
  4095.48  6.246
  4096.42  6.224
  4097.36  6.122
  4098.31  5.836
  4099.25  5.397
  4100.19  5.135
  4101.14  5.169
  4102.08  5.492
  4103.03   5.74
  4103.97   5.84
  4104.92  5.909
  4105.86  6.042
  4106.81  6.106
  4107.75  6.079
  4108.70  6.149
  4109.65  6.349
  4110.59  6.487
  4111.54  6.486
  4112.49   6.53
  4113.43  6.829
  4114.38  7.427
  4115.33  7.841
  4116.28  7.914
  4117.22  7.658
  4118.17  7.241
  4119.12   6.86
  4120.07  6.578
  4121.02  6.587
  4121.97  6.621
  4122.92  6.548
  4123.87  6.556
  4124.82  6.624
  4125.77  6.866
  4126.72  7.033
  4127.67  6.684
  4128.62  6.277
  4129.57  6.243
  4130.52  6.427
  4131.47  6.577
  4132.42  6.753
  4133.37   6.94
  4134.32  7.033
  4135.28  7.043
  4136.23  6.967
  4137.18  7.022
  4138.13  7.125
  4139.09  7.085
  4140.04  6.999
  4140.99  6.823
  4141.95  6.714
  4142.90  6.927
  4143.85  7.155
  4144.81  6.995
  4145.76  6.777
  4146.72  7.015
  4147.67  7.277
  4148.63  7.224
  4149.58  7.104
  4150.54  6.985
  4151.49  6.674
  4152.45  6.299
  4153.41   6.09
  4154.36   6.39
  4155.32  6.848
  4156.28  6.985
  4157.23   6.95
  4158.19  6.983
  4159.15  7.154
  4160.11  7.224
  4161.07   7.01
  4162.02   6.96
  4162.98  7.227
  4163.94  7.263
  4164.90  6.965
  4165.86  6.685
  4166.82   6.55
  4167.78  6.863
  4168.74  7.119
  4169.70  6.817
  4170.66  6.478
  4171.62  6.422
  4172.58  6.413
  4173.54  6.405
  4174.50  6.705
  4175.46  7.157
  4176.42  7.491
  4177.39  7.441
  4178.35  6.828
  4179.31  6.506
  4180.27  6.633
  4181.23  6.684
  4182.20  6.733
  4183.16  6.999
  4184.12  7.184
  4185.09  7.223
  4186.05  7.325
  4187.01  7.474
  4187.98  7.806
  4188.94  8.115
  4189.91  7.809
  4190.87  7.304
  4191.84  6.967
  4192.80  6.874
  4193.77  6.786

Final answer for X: 1.7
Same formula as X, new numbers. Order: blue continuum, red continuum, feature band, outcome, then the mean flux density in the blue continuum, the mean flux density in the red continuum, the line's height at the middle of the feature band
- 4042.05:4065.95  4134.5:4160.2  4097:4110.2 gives 1.86 angstrom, 6.59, 6.91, 6.76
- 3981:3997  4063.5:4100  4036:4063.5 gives -1.00 angstrom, 6.29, 6.72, 6.58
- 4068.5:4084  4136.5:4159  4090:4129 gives 1.83 angstrom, 6.73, 6.89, 6.81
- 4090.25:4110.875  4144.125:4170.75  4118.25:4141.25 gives -0.88 angstrom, 6.12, 6.9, 6.52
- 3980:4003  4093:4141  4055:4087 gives -1.21 angstrom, 6.33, 6.55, 6.47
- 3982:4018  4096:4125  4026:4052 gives -1.14 angstrom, 6.62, 6.4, 6.54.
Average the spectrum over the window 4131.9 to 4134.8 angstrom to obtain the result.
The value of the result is 6.91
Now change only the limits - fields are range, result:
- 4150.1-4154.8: 6.49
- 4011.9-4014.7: 7.33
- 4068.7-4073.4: 6.47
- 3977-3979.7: 5.1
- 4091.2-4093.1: 6.99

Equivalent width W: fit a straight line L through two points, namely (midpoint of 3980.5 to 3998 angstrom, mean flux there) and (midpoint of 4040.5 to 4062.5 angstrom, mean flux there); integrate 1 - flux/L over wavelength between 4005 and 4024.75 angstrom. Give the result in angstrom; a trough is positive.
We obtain -1.84 angstrom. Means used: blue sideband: 6.25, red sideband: 6.69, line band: 7.03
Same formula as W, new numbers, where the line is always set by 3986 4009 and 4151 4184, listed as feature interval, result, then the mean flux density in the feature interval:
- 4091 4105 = 1.38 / 6.05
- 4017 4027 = -0.98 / 7.24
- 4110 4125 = -0.40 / 6.92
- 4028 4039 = -0.17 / 6.71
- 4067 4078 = 0.30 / 6.49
